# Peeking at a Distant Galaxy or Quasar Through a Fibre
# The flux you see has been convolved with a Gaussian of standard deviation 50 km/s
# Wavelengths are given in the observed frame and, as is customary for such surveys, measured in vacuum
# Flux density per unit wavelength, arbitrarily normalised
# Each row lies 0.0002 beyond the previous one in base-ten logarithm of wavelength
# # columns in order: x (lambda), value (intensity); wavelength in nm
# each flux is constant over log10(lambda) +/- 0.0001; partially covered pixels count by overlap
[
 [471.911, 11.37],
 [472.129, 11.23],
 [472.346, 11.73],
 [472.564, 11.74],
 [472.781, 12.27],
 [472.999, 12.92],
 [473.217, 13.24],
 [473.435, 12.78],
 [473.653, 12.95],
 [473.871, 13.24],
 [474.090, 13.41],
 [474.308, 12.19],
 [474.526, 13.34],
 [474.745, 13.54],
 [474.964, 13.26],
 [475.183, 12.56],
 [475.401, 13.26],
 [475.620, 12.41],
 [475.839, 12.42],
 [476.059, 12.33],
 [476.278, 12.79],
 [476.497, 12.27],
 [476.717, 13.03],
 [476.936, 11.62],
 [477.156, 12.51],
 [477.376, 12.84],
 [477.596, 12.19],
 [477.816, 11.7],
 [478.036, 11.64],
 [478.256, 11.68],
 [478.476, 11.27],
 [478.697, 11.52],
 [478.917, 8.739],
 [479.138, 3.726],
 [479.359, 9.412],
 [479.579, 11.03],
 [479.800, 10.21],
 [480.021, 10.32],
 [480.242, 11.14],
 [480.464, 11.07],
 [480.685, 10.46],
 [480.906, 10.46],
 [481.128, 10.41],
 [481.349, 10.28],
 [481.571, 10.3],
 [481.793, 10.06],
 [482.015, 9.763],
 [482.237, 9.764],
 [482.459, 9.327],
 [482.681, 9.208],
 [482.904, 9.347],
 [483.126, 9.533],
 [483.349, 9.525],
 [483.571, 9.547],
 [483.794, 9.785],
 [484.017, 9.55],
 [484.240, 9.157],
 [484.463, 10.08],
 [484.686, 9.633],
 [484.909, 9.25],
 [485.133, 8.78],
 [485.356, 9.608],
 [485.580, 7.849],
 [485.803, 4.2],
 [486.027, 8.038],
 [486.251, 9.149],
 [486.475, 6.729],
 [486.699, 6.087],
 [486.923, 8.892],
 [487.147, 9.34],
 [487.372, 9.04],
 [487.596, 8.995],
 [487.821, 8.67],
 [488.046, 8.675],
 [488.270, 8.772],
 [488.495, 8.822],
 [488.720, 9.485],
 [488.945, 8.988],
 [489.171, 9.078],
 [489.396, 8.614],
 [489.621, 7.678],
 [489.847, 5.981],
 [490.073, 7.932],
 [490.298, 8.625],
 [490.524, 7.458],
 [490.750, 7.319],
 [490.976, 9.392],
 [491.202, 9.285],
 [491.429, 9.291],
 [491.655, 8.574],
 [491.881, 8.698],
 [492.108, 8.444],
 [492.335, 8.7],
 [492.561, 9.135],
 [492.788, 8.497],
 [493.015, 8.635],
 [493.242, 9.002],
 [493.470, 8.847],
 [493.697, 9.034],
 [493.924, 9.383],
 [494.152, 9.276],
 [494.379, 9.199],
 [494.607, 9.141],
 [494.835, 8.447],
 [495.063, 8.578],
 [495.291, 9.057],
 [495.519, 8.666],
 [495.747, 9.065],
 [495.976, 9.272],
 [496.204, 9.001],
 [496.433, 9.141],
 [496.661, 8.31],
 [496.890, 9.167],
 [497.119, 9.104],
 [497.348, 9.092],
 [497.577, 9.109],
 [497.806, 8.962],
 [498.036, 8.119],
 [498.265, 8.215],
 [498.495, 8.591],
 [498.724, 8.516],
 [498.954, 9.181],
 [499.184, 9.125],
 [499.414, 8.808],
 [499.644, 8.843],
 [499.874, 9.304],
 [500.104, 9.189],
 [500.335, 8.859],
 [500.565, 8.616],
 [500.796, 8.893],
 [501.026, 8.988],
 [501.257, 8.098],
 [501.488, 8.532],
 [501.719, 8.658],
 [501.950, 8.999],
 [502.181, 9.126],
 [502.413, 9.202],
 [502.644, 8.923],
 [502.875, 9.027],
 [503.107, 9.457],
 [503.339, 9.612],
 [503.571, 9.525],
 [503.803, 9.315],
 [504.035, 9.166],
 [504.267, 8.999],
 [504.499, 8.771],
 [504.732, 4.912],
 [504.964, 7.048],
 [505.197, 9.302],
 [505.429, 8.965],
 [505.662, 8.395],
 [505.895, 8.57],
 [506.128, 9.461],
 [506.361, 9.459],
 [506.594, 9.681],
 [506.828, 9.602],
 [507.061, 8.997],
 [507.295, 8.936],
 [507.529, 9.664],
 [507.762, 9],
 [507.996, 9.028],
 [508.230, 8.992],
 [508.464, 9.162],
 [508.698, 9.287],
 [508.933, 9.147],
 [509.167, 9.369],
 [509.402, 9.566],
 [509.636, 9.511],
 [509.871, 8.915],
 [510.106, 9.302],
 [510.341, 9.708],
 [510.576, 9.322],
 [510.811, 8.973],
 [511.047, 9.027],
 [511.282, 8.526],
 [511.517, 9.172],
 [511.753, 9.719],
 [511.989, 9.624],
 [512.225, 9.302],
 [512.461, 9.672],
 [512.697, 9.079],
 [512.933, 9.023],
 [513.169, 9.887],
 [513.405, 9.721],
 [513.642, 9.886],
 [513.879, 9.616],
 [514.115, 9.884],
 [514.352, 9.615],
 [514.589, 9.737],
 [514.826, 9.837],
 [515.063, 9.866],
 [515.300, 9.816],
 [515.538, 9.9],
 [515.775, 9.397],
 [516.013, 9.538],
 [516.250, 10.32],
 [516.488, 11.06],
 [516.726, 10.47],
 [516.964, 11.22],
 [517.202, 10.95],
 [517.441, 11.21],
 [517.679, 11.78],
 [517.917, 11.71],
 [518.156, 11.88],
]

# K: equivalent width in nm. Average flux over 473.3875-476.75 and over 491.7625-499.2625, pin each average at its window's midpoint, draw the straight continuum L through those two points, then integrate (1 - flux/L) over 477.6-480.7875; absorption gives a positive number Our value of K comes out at 0.45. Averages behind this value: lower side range 12.9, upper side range 8.87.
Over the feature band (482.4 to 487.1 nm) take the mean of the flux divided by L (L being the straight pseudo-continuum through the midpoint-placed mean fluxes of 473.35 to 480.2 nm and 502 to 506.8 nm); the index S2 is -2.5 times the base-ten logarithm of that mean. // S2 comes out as 0.25 mag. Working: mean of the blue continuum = 11.8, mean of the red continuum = 8.86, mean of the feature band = 8.73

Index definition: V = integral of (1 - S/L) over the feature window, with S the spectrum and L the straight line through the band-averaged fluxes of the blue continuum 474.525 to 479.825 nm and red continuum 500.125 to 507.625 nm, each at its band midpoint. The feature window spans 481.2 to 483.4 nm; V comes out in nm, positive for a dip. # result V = 0.27 nm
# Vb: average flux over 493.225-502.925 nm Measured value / 8.9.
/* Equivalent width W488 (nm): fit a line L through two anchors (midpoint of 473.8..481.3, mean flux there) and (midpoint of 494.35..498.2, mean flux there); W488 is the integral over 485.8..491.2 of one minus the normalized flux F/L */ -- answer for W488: 0.93 nm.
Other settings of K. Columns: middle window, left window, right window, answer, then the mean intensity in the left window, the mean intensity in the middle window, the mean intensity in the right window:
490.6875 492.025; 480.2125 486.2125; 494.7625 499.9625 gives 0.04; 9.46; 8.81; 8.86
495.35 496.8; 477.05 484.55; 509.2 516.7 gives 0.15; 10.2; 8.92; 9.58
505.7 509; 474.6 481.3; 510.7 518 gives 0.32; 11.4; 9.19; 9.92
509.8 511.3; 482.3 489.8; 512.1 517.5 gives 0.09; 8.75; 9.15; 9.94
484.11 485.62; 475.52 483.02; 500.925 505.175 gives 0.15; 10.8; 9.26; 8.7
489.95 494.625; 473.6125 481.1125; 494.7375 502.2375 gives 0.44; 11.6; 8.74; 8.84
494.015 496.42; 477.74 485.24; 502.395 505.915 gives 0.05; 9.92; 8.98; 8.69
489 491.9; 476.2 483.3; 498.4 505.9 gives 0.42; 10.6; 8.3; 8.78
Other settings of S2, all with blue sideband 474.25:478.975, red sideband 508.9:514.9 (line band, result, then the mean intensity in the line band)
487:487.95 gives 0.26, 9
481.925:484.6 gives 0.22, 9.55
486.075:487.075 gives 0.42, 7.8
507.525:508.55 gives 0.07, 9.12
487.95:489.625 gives 0.27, 8.84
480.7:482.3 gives 0.17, 10.2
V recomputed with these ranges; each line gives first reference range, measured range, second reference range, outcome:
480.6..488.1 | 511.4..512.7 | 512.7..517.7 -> 0.07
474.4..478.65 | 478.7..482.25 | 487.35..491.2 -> 0.41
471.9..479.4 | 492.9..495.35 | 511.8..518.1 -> 0.47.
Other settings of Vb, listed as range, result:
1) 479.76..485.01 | 9.92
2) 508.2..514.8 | 9.4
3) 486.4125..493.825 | 8.52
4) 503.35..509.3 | 8.92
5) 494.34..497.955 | 8.94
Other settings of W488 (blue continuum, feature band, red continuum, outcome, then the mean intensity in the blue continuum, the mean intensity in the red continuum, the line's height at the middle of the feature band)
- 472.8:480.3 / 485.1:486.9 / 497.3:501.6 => 0.516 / 11.9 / 8.79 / 10.6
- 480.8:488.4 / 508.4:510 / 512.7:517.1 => 0.077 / 9.05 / 9.92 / 9.75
